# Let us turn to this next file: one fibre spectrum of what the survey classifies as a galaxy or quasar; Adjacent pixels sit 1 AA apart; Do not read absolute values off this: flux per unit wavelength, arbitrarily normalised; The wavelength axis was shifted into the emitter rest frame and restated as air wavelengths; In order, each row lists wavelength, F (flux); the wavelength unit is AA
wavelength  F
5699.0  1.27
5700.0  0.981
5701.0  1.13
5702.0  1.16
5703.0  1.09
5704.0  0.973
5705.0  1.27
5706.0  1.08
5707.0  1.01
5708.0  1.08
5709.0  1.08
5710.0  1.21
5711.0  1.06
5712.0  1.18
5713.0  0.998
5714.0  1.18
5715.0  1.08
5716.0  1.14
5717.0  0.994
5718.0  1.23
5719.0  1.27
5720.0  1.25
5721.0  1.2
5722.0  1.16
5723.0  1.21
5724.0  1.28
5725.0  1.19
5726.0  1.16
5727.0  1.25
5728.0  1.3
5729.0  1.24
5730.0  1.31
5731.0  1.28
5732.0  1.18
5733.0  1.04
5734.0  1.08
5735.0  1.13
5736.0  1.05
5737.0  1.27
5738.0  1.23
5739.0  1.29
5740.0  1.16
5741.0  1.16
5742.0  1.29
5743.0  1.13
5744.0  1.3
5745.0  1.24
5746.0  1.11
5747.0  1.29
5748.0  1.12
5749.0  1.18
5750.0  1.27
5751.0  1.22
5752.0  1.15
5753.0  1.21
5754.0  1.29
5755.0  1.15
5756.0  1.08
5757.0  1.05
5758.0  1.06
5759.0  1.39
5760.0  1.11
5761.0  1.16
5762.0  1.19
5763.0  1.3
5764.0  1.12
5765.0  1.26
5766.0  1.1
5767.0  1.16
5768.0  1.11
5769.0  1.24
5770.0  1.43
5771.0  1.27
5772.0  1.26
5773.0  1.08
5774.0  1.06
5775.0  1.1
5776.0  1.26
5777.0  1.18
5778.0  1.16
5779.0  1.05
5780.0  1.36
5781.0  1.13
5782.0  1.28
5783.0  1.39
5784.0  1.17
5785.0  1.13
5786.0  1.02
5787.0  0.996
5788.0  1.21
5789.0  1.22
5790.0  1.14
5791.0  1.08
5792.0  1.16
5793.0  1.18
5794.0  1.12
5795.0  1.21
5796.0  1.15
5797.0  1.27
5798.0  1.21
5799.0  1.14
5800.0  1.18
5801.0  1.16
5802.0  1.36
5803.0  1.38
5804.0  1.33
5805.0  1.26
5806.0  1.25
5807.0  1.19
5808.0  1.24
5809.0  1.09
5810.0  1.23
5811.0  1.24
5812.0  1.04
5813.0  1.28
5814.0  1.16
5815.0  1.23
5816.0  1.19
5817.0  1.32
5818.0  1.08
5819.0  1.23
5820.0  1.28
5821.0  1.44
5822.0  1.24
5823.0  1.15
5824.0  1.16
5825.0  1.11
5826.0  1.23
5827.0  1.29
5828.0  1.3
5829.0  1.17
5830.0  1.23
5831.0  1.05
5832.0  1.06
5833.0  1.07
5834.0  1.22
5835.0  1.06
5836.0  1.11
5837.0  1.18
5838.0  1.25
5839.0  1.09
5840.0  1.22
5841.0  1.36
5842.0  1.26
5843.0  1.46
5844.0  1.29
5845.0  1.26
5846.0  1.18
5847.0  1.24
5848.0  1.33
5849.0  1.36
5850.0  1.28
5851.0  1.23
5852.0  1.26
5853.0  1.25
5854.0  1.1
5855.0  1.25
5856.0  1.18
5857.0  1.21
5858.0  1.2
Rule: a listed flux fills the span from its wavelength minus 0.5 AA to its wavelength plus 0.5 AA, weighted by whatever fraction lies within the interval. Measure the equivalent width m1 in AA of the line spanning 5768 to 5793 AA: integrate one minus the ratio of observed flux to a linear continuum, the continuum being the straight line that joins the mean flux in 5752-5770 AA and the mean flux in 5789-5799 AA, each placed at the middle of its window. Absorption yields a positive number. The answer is -0.1 AA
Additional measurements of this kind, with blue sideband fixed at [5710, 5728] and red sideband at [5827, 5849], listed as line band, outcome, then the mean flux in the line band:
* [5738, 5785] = -0.40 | 1.2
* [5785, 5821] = 0.13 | 1.2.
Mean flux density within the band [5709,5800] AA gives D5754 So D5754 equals 1.18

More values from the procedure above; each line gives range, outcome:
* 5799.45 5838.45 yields 1.21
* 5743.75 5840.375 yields 1.19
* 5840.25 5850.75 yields 1.3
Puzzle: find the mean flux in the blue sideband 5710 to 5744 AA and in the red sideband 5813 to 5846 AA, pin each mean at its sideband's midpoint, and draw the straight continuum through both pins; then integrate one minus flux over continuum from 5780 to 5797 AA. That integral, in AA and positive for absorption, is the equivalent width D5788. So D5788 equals 0.4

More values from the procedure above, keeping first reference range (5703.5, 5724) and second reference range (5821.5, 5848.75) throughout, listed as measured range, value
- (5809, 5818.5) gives 0.0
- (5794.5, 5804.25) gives -0.4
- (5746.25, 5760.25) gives -0.3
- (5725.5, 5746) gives -0.9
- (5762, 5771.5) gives -0.4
